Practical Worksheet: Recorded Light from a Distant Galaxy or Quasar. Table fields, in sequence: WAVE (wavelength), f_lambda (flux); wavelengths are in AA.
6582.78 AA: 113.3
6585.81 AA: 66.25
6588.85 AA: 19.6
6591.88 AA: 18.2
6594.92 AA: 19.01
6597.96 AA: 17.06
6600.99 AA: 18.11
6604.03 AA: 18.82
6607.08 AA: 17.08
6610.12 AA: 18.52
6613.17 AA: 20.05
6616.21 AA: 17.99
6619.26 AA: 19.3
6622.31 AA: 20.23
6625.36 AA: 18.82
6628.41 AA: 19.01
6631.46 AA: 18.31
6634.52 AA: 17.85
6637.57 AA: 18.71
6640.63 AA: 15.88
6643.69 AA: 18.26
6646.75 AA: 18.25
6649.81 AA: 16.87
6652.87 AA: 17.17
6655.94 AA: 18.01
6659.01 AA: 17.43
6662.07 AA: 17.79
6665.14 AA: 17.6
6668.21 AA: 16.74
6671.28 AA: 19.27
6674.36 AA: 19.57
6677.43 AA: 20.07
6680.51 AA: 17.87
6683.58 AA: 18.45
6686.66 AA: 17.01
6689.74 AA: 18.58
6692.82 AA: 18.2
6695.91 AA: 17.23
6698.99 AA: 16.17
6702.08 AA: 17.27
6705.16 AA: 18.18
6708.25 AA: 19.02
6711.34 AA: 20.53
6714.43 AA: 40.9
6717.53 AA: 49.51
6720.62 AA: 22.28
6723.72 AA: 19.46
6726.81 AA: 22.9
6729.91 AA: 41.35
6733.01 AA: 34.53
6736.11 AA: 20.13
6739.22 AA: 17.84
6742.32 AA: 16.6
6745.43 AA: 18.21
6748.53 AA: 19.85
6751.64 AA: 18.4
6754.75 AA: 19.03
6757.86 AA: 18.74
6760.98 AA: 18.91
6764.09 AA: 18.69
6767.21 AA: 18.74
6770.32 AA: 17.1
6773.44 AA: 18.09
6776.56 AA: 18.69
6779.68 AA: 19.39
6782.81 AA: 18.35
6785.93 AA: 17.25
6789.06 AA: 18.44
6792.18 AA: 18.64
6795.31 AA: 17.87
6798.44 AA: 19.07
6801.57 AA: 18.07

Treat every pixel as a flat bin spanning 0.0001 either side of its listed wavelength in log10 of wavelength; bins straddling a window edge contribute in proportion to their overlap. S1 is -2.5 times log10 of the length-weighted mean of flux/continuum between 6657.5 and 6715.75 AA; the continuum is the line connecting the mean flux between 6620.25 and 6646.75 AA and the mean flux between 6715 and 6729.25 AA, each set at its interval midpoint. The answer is 0.30 mag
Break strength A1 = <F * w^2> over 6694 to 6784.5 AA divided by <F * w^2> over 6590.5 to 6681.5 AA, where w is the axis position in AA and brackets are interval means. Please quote 1.2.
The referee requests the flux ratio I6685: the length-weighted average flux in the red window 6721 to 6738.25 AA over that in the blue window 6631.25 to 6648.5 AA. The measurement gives 1.51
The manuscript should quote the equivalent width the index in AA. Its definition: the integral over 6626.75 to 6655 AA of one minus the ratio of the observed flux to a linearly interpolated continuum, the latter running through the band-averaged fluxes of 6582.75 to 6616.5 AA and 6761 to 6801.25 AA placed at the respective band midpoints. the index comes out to 8.2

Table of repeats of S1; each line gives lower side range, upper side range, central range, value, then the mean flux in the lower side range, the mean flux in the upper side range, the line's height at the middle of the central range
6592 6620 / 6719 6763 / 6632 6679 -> 0.10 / 18.4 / 22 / 19.7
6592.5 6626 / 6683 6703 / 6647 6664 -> 0.03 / 18.6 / 17.5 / 18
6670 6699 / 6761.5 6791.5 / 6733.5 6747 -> -0.07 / 18.3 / 18.3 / 18.3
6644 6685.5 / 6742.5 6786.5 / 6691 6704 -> 0.06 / 18.1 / 18.5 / 18.2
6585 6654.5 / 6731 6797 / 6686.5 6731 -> -0.22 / 19.9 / 19.4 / 19.6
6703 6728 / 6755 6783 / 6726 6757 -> 0.00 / 26.4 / 18.6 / 22.6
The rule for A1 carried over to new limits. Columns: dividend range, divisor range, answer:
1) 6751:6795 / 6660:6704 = 1.05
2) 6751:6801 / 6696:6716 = 0.87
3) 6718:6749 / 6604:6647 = 1.36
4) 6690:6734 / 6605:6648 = 1.40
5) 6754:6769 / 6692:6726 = 0.81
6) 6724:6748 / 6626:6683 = 1.36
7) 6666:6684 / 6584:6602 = 0.68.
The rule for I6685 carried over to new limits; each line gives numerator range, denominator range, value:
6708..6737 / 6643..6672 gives 1.68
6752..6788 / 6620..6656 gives 1.02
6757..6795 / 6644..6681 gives 1.02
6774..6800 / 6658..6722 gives 0.88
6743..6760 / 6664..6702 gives 1.04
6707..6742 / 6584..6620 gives 1.19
